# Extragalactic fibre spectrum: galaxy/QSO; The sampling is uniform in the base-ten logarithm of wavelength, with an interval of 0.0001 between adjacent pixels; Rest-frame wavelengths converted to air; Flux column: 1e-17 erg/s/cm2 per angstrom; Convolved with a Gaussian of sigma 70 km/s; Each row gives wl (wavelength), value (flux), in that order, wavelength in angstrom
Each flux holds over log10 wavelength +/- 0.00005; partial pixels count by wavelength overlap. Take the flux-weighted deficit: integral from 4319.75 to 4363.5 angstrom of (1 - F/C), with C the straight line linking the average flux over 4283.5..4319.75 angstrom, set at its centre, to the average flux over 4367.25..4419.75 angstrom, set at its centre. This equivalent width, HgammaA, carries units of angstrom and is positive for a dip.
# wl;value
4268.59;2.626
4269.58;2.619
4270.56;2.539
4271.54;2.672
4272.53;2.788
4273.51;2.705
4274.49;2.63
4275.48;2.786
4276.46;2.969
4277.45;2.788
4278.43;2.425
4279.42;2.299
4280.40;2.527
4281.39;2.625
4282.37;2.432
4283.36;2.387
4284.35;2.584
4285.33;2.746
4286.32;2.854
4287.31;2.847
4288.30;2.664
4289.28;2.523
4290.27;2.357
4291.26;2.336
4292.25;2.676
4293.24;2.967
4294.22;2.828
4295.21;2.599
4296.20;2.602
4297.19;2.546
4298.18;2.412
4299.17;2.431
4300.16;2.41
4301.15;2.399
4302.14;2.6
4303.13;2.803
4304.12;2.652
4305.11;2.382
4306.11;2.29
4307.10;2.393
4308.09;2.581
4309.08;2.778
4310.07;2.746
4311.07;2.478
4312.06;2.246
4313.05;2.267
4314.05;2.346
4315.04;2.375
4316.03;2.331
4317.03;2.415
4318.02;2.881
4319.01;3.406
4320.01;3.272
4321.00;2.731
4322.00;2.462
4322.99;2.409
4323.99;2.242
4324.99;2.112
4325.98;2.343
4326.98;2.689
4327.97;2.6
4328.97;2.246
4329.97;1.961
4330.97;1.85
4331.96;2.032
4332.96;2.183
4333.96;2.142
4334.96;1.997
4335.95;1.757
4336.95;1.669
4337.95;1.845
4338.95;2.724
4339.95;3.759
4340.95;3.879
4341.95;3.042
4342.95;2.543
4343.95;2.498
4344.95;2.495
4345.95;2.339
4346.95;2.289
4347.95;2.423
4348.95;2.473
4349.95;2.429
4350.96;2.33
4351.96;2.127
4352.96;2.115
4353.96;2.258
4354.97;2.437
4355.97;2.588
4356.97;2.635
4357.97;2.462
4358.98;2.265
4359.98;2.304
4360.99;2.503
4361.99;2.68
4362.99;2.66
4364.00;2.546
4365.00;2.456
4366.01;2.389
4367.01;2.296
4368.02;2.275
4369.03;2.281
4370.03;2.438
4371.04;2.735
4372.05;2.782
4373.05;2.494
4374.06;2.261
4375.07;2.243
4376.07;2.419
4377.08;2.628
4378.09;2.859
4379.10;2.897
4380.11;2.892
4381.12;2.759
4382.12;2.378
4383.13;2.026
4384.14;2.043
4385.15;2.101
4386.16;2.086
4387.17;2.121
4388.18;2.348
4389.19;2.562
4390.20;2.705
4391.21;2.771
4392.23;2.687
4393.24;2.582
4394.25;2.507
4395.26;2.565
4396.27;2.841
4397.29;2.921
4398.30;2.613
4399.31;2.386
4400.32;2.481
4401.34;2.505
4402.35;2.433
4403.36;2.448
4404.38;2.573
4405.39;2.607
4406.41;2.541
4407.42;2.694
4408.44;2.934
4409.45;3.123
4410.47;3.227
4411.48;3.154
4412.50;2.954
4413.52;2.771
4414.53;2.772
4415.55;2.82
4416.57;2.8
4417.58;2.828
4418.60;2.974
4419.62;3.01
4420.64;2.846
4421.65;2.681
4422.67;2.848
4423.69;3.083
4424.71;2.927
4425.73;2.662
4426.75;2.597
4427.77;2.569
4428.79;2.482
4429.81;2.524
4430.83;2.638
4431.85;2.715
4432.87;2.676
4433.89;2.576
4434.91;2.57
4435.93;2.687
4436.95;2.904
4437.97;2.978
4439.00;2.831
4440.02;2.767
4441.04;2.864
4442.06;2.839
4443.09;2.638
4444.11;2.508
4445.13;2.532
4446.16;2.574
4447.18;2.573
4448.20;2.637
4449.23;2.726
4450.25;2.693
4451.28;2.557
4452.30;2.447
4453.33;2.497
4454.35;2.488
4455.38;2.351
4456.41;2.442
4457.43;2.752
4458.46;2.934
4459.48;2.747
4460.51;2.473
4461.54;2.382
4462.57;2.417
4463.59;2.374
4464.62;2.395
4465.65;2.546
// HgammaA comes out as 2.9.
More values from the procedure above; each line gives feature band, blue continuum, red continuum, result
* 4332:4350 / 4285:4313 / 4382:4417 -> 0.86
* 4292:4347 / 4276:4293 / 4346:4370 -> 0.05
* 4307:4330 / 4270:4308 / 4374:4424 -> 0.71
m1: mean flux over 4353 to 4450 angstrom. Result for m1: 2.62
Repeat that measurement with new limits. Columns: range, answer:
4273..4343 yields 2.53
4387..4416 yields 2.68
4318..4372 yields 2.45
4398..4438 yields 2.74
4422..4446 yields 2.71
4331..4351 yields 2.43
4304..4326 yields 2.53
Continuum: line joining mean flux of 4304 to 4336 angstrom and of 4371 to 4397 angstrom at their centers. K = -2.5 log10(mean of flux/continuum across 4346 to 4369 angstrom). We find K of 0.03 mag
